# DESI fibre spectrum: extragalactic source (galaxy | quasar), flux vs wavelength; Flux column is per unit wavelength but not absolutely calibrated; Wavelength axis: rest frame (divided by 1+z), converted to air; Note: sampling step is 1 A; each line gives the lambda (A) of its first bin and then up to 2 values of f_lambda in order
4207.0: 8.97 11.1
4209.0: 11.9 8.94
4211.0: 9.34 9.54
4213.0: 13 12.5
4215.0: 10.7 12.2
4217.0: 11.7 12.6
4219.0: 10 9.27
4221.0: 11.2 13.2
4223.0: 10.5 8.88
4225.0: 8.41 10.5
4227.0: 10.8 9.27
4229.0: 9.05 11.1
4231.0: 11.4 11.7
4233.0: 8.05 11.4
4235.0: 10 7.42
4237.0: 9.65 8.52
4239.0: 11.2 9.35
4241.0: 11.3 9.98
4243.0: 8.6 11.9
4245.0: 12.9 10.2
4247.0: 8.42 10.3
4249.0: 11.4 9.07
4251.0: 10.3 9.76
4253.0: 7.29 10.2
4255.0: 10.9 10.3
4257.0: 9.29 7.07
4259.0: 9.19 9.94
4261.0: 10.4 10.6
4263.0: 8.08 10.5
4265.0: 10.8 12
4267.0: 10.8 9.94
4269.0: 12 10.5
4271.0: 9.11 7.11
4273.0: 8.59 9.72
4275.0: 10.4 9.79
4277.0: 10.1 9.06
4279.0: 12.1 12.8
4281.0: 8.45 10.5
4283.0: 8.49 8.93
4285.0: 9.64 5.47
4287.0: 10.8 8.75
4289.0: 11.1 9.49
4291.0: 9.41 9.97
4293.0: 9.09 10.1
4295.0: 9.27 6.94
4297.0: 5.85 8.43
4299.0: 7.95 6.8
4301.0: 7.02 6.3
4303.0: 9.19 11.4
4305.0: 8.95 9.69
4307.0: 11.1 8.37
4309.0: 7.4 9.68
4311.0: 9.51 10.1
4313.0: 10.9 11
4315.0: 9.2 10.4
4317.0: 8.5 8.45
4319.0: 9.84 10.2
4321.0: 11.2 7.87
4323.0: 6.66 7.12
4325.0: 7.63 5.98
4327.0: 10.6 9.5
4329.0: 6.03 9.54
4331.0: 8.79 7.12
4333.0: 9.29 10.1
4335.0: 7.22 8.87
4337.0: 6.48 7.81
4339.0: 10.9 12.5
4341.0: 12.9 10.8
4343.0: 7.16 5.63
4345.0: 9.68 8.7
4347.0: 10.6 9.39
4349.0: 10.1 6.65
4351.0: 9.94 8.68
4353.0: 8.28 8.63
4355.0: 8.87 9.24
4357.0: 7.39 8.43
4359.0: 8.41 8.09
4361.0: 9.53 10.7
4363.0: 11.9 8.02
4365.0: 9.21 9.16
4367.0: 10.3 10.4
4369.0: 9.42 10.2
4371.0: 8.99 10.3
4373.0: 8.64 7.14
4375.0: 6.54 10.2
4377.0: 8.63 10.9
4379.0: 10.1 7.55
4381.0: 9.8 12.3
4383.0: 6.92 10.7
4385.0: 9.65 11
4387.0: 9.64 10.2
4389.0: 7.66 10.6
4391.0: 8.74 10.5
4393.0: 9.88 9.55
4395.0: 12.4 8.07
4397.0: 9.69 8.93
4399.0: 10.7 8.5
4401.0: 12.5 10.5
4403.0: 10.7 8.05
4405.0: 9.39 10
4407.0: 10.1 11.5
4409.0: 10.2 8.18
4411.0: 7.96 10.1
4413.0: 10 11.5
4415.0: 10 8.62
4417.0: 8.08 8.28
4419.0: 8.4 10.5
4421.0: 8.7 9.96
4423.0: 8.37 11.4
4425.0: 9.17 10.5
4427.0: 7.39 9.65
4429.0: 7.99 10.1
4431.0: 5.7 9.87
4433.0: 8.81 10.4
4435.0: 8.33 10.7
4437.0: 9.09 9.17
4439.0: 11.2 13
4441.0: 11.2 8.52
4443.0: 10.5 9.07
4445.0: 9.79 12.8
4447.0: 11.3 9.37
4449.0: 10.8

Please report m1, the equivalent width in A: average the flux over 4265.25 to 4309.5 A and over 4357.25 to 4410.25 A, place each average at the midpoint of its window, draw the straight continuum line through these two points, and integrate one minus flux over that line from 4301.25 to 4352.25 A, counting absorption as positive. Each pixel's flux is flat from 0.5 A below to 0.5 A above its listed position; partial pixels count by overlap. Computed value 2.1 A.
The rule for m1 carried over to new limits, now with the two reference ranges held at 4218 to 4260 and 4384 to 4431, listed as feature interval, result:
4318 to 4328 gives 1.2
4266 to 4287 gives 0.4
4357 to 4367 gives 0.5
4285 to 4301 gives 2.1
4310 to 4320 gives 0.0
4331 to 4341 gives 0.7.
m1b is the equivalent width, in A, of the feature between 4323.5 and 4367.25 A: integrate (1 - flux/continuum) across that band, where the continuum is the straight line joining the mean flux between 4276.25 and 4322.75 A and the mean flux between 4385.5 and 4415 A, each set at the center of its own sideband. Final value 2.9 A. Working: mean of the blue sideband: 9.24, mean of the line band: 8.9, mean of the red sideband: 9.89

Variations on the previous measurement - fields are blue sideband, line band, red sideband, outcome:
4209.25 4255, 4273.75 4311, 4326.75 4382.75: 2.2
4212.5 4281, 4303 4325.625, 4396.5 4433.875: 1.4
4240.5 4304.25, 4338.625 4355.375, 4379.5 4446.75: 0.4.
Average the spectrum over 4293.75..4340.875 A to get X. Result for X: 8.83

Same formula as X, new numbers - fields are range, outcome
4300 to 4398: 9.17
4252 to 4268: 9.83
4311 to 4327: 9.07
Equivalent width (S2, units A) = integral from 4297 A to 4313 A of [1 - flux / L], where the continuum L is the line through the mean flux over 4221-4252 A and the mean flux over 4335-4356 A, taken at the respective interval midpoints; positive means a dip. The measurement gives 1.2 A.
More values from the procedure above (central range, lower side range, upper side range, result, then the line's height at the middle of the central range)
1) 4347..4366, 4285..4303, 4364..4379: 0.2 A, 9.11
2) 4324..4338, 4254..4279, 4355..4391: 2.0 A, 9.57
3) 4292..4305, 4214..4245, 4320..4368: 1.7 A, 9.51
